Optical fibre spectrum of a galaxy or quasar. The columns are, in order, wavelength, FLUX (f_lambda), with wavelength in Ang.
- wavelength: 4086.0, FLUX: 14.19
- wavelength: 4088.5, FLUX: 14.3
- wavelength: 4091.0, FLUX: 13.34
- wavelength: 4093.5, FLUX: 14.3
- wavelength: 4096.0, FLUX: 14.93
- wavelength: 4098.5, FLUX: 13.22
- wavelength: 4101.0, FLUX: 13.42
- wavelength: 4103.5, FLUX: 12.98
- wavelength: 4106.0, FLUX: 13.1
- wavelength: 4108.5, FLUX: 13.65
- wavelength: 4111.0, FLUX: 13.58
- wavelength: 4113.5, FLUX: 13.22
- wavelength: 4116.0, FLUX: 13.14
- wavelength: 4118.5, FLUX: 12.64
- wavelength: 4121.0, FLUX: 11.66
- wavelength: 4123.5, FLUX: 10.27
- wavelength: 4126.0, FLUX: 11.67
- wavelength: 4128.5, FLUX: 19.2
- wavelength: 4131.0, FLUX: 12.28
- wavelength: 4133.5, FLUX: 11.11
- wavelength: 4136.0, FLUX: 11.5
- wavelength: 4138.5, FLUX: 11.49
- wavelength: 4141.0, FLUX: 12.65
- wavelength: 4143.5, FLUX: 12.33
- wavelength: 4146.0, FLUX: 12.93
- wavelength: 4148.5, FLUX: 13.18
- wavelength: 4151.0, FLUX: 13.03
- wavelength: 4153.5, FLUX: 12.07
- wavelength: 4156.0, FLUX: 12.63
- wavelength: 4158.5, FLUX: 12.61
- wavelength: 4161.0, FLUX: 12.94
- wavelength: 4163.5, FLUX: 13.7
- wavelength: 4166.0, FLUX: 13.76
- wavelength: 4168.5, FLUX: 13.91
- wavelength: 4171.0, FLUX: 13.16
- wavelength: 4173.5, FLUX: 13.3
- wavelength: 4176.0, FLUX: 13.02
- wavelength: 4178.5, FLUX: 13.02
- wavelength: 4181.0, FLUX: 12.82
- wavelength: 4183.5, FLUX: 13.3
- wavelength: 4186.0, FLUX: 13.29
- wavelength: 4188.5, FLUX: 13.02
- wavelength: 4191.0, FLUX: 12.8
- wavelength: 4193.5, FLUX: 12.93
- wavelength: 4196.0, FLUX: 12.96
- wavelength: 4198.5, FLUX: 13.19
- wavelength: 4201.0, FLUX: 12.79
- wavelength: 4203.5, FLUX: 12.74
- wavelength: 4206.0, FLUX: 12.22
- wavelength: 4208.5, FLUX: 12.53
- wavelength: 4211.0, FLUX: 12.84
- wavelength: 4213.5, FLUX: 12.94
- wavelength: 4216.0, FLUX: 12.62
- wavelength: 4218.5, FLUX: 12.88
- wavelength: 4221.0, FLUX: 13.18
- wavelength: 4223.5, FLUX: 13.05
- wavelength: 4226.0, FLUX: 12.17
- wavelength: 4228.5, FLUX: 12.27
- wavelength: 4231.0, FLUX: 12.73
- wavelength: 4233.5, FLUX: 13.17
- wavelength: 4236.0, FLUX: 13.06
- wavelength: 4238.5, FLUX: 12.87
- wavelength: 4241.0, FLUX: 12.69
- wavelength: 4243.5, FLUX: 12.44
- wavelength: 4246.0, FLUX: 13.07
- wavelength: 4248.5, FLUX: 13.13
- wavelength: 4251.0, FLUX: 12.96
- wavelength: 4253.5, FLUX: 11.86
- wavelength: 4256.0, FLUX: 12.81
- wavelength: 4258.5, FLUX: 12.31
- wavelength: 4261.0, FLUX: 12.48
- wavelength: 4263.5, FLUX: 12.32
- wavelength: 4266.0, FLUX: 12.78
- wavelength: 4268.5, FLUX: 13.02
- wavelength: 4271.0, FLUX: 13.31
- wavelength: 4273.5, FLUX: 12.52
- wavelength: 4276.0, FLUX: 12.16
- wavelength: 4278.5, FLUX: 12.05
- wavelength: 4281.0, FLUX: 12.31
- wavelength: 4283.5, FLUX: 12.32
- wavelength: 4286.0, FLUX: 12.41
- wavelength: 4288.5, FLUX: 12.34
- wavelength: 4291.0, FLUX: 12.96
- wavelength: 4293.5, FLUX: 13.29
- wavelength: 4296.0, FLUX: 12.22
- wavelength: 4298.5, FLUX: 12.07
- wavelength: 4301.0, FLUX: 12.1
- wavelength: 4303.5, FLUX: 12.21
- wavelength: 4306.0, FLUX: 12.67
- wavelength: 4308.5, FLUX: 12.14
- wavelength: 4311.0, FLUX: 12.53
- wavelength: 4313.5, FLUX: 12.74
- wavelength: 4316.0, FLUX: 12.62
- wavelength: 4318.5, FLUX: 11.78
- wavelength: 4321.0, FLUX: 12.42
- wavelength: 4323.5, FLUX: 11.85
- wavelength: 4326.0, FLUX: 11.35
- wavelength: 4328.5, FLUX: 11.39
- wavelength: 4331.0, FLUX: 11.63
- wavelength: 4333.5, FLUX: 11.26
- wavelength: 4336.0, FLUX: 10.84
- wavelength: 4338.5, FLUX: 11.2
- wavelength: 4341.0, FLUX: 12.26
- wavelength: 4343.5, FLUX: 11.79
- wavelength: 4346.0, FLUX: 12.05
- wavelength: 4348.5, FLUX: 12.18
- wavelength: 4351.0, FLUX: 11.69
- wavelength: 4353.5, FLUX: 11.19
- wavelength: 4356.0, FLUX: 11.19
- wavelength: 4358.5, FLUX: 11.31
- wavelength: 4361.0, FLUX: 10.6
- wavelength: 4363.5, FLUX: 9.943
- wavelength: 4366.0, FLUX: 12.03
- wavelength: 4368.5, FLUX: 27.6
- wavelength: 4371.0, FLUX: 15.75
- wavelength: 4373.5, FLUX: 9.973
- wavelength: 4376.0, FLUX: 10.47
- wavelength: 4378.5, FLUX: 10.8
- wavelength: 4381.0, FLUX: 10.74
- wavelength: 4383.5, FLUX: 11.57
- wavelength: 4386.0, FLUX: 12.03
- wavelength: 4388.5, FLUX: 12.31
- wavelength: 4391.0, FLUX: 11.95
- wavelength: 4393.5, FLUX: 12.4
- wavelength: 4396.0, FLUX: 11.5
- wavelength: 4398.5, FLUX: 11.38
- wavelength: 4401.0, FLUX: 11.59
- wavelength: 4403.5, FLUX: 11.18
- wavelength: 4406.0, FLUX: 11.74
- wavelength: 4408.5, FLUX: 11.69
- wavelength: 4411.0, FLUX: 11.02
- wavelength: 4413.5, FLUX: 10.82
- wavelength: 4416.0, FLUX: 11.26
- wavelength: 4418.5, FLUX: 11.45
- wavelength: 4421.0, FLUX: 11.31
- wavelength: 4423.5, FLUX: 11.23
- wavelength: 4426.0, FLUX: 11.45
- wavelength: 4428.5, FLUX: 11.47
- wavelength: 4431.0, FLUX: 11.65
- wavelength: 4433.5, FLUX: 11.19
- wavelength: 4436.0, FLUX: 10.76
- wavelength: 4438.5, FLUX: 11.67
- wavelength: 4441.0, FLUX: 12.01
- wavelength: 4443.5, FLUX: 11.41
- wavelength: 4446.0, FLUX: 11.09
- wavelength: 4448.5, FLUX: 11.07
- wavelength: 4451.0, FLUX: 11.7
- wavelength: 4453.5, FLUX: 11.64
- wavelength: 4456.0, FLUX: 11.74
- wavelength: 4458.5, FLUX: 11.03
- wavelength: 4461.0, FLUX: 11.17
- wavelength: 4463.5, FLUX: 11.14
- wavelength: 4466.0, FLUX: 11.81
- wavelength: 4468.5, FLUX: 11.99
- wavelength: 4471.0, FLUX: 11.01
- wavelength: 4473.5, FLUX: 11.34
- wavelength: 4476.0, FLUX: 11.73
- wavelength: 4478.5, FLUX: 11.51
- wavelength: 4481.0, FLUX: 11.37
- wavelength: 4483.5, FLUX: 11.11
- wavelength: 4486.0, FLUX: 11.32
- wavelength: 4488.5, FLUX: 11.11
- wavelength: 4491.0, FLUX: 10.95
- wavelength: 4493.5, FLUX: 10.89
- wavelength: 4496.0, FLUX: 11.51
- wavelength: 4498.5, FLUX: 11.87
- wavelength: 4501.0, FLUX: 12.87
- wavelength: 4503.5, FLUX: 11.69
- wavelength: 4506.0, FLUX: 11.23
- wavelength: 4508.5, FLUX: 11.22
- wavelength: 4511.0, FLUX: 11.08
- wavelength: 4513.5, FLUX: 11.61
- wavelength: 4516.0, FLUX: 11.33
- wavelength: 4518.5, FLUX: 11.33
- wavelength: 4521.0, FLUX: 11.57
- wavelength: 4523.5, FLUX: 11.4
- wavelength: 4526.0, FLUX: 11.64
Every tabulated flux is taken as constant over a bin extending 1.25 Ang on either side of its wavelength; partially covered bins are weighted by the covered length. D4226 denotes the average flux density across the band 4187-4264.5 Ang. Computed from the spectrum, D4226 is 12.7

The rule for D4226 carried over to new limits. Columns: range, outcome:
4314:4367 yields 11.6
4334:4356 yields 11.6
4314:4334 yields 11.8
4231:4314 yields 12.6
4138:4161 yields 12.6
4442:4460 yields 11.4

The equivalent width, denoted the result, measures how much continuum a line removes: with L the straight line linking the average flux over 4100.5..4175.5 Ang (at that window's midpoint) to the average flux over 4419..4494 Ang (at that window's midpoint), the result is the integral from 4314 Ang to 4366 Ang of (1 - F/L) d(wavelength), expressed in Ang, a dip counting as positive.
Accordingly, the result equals 1.6 Ang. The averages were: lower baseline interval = 12.9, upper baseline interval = 11.4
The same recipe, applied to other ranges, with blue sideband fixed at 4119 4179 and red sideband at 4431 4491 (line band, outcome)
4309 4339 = 0.5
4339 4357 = 0.2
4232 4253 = -0.9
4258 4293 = -0.9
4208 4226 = -0.5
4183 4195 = -0.4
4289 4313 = -0.7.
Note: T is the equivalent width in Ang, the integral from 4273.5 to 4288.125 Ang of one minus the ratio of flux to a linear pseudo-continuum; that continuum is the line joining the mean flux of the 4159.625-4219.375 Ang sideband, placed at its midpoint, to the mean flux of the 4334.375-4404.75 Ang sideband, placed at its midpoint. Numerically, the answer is 0.3 Ang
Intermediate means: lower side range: 13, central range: 12.3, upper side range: 12.1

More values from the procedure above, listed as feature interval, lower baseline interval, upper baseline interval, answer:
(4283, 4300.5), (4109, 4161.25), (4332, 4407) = -0.32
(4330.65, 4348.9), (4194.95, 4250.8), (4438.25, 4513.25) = 0.81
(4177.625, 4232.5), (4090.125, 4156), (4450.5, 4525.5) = -0.96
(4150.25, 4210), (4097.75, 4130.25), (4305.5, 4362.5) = -1.06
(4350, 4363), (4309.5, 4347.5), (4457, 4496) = 0.70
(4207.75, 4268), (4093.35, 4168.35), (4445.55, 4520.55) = -1.08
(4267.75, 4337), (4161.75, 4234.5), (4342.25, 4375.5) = 3.44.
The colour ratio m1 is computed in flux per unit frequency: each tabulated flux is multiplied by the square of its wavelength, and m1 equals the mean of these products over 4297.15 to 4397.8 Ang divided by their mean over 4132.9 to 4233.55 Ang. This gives 1.0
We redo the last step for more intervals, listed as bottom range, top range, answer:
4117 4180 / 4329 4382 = 1.05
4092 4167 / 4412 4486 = 1.02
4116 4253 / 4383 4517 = 1.01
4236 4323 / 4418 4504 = 0.99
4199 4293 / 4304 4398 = 1.01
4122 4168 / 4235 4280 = 1.05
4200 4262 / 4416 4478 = 0.99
